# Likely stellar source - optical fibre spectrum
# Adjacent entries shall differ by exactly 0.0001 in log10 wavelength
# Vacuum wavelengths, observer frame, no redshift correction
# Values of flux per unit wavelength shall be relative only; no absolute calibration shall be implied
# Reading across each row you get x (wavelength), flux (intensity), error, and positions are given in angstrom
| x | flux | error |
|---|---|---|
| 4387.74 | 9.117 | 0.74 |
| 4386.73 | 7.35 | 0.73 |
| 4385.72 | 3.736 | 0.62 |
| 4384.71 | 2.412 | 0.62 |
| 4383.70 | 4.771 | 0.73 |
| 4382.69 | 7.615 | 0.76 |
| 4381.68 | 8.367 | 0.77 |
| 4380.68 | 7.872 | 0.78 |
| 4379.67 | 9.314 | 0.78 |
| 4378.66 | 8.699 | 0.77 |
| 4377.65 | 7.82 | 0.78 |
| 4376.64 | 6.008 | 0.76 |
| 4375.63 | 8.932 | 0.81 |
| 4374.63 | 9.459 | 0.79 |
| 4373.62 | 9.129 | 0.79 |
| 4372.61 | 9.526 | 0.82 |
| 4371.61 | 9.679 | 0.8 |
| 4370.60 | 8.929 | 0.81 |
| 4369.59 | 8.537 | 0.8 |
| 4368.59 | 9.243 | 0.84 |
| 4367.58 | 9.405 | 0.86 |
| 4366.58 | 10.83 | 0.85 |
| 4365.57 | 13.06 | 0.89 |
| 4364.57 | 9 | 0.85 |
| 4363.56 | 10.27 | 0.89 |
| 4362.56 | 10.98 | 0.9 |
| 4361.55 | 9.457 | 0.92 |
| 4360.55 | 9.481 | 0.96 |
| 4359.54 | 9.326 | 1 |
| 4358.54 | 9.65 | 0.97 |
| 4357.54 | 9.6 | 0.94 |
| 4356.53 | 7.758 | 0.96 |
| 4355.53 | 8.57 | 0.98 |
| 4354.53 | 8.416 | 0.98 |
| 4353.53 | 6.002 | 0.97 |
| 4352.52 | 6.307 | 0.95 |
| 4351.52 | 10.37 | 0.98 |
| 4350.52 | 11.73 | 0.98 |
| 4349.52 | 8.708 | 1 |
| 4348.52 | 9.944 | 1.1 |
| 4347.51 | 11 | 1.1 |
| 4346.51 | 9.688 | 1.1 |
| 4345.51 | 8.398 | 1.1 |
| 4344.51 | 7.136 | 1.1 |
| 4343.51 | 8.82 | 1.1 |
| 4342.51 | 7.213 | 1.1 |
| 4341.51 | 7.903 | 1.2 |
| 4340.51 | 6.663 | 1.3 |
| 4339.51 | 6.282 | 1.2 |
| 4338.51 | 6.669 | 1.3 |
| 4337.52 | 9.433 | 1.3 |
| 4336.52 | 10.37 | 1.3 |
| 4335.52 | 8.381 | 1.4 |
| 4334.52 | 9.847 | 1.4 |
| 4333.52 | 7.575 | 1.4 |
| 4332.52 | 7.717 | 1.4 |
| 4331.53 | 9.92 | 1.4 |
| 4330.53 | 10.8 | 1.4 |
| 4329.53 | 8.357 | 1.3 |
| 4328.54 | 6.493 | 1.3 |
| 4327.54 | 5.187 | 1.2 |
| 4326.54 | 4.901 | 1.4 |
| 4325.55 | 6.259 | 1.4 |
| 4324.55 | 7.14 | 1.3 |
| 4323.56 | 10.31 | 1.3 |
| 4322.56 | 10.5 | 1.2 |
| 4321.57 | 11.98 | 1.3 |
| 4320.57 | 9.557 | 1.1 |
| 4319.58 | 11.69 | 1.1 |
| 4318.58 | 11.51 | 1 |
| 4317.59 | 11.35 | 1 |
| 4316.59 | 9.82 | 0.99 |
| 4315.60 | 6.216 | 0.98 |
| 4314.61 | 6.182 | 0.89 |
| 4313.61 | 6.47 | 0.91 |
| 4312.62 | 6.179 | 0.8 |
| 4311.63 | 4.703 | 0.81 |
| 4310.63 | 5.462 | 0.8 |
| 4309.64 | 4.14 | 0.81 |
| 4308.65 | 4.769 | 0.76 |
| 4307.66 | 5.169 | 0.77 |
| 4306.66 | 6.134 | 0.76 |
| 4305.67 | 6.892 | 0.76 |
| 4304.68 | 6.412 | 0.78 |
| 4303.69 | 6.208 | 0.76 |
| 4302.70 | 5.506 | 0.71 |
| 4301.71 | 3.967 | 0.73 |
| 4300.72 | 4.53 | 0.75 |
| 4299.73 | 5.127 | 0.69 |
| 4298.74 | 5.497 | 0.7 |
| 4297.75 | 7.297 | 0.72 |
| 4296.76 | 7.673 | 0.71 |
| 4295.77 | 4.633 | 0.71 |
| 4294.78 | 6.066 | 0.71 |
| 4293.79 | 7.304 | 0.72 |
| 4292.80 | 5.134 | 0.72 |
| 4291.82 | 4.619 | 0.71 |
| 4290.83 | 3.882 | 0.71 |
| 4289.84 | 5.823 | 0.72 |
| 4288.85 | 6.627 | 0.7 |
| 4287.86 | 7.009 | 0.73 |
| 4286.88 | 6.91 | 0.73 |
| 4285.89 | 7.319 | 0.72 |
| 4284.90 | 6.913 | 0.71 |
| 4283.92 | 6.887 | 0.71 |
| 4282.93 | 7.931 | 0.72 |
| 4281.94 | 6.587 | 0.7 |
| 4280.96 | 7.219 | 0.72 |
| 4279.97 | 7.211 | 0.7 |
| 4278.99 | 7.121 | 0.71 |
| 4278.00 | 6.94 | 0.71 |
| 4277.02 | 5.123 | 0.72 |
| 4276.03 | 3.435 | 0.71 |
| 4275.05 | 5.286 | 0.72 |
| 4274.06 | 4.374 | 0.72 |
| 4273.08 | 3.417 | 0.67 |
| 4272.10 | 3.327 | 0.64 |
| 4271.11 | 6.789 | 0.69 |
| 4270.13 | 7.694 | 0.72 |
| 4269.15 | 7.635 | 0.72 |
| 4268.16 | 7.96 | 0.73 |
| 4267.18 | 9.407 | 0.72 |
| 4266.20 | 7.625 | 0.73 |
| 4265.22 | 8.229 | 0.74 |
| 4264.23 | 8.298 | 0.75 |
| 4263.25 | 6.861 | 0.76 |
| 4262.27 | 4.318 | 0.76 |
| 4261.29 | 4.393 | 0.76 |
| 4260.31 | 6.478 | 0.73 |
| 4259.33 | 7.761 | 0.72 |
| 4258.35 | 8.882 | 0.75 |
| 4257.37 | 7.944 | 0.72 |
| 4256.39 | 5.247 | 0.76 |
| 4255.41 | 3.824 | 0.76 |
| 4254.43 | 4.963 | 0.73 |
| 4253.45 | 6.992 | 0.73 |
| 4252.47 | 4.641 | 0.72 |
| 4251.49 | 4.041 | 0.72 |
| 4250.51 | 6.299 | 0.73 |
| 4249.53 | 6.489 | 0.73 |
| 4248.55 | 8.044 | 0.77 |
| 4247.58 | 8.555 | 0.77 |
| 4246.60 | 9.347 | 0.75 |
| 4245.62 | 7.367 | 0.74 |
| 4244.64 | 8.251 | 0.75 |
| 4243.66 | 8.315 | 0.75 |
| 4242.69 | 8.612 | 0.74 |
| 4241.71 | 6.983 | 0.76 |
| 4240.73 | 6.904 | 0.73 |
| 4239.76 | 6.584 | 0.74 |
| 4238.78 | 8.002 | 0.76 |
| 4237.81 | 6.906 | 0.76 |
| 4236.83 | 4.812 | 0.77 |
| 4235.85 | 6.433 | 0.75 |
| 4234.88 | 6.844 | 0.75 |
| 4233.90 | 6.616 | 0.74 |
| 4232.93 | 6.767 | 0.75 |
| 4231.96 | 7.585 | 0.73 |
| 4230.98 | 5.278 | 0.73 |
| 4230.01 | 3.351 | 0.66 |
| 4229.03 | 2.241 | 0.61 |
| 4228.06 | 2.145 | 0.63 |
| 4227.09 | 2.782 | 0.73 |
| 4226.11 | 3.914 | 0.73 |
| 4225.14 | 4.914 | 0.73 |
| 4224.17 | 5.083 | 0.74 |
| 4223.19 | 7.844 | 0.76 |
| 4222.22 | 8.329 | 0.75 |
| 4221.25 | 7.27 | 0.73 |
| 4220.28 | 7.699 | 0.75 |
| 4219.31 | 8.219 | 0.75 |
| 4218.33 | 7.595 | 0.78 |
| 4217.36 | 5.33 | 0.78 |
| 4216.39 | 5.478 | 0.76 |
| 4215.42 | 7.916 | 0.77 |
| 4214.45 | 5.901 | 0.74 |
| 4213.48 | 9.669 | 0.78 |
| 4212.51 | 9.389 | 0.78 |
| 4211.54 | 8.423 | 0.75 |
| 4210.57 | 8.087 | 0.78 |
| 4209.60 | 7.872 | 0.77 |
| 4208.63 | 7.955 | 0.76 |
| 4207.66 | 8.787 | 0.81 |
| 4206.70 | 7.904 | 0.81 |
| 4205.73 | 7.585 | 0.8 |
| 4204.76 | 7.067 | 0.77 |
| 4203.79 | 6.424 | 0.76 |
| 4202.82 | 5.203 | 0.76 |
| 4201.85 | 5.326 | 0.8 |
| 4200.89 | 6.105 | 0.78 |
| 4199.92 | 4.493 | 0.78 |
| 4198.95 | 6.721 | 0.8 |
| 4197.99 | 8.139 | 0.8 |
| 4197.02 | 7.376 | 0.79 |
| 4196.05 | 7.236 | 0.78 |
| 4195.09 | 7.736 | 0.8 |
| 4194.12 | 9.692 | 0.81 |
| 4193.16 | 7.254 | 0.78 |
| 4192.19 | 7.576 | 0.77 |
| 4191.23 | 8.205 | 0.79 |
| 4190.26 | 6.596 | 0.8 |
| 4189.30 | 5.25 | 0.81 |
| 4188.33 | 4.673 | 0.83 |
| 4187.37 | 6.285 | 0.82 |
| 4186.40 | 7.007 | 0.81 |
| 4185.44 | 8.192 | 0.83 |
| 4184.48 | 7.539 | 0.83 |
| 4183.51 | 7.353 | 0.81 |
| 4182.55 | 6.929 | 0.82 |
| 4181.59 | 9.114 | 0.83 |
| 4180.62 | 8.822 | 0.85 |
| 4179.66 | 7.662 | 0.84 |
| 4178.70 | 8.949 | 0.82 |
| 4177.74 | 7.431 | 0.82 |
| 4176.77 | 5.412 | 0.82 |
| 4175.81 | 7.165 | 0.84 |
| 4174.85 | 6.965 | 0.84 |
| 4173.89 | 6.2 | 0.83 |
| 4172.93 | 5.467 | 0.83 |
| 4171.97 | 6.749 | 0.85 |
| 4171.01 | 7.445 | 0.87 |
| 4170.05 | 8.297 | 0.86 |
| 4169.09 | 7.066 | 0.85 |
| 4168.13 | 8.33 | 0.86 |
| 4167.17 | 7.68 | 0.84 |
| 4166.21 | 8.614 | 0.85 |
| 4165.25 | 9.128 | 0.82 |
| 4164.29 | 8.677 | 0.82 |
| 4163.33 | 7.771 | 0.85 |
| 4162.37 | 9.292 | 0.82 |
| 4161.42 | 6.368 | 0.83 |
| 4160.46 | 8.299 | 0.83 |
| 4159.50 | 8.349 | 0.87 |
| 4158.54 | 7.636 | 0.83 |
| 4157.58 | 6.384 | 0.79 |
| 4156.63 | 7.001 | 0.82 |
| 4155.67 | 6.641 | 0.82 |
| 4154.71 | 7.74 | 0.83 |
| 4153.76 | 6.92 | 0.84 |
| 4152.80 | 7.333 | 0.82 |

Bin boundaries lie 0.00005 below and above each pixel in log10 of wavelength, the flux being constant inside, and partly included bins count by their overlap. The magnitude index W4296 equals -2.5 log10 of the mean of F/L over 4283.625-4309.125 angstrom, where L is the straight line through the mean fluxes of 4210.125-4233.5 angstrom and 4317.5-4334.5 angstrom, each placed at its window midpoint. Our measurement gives 0.342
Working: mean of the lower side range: 6.3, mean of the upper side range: 8.87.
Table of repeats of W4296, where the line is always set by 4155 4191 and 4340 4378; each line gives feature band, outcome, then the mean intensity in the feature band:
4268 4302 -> 0.36 mag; 6.03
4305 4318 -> 0.32 mag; 6.39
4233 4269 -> 0.17 mag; 6.93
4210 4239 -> 0.23 mag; 6.35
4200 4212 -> 0.08 mag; 7.13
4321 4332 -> 0.05 mag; 8.35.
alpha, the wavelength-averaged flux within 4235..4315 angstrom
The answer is 6.34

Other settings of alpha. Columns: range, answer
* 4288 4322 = 6.6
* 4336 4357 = 8.45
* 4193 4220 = 7.32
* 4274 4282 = 5.97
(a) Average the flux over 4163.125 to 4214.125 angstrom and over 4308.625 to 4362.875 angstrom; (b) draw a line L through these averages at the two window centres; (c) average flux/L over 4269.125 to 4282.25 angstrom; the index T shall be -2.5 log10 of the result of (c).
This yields 0.35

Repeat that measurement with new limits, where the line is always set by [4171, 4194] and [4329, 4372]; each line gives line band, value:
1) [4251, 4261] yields 0.30 mag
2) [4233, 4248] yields 0.06 mag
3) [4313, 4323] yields -0.10 mag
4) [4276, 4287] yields 0.22 mag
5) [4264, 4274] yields 0.17 mag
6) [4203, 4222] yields -0.02 mag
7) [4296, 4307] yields 0.39 mag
